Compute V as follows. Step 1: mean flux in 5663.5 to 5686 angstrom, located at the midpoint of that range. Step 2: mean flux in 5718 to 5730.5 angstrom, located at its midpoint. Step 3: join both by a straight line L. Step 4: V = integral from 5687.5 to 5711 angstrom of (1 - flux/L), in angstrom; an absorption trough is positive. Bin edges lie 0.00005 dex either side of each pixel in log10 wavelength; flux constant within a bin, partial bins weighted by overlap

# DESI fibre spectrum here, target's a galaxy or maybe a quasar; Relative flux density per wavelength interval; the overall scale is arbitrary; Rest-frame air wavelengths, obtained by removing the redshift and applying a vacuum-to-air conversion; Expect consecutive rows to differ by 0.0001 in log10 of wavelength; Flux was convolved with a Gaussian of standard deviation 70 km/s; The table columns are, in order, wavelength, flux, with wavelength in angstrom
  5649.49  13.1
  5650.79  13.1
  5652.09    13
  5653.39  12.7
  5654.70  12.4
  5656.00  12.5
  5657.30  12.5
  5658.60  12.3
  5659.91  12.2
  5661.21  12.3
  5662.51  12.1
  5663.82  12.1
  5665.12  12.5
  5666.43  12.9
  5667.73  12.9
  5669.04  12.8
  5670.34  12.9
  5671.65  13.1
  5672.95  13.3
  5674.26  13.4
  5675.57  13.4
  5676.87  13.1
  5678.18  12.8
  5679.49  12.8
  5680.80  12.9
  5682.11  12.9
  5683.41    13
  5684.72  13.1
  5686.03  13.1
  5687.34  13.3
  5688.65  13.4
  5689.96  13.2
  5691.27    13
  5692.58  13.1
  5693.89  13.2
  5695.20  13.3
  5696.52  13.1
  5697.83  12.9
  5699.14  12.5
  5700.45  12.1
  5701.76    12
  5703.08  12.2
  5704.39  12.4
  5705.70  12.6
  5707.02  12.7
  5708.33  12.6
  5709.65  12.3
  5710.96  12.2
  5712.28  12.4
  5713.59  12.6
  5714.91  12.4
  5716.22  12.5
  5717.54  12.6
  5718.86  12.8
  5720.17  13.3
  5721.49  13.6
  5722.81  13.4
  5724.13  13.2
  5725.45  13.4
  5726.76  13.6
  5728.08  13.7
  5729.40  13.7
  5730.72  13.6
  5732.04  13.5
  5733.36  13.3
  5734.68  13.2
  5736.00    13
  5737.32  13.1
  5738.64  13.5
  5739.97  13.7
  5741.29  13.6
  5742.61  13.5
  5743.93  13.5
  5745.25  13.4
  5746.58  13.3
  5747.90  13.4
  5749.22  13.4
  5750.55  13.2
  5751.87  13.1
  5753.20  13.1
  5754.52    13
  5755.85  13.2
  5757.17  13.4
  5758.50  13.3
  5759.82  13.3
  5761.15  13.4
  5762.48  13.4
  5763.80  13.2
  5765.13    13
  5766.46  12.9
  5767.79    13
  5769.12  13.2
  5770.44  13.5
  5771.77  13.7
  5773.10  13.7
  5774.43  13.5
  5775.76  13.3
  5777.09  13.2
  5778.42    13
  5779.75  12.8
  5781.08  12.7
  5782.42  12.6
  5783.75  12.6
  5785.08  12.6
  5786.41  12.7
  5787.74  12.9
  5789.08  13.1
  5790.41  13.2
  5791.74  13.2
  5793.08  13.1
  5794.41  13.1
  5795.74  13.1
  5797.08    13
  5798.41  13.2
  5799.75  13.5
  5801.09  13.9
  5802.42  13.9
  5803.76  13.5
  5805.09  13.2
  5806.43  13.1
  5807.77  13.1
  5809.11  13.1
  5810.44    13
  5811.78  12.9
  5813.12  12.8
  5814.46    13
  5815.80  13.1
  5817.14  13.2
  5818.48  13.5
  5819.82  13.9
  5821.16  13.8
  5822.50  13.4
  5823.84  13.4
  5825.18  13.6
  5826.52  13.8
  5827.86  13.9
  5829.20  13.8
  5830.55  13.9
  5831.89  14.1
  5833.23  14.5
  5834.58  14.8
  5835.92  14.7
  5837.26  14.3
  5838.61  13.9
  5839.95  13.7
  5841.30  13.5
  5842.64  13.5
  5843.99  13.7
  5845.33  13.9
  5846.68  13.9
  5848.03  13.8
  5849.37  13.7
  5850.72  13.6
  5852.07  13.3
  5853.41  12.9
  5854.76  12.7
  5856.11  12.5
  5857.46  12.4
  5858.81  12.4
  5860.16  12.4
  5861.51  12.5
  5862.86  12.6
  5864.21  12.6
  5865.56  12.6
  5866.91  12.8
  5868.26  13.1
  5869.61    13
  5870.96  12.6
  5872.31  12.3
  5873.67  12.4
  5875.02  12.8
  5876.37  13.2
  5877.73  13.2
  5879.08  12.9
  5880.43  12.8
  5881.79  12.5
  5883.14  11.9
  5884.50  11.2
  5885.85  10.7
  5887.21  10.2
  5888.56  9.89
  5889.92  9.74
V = 0.8 angstrom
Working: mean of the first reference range 13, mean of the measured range 12.7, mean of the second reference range 13.4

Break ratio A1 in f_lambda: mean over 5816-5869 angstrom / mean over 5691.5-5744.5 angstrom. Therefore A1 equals 1.0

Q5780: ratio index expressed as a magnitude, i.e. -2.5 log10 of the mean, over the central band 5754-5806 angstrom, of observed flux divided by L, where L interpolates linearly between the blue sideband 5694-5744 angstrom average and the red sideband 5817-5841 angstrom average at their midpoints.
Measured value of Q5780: 0.03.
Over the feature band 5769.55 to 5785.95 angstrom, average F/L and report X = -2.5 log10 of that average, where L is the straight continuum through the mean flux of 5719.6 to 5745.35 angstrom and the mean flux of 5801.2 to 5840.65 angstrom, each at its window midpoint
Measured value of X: 0.04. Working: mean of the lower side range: 13.4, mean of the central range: 13.1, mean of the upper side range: 13.6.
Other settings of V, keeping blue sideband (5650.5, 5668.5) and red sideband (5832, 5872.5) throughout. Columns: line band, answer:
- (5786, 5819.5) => -0.23 angstrom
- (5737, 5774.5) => -1.21 angstrom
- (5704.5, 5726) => -0.05 angstrom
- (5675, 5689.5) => -0.53 angstrom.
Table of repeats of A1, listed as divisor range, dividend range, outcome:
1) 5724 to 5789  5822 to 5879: 1.01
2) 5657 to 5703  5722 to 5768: 1.04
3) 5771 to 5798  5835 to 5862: 1.02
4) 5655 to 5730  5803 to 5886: 1.03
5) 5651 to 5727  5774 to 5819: 1.02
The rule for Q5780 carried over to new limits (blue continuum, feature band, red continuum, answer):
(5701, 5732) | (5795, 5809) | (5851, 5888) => -0.058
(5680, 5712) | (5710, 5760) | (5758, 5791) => -0.021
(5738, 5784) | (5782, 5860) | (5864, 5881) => -0.031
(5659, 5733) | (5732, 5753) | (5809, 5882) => -0.027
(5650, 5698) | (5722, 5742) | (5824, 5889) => -0.041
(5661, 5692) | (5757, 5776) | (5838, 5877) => -0.027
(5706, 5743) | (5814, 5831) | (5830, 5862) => -0.009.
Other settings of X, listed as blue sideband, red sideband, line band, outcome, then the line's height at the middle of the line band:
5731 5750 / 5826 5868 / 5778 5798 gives 0.04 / 13.4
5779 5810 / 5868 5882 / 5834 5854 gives -0.07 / 12.9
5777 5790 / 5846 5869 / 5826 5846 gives -0.09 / 12.9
